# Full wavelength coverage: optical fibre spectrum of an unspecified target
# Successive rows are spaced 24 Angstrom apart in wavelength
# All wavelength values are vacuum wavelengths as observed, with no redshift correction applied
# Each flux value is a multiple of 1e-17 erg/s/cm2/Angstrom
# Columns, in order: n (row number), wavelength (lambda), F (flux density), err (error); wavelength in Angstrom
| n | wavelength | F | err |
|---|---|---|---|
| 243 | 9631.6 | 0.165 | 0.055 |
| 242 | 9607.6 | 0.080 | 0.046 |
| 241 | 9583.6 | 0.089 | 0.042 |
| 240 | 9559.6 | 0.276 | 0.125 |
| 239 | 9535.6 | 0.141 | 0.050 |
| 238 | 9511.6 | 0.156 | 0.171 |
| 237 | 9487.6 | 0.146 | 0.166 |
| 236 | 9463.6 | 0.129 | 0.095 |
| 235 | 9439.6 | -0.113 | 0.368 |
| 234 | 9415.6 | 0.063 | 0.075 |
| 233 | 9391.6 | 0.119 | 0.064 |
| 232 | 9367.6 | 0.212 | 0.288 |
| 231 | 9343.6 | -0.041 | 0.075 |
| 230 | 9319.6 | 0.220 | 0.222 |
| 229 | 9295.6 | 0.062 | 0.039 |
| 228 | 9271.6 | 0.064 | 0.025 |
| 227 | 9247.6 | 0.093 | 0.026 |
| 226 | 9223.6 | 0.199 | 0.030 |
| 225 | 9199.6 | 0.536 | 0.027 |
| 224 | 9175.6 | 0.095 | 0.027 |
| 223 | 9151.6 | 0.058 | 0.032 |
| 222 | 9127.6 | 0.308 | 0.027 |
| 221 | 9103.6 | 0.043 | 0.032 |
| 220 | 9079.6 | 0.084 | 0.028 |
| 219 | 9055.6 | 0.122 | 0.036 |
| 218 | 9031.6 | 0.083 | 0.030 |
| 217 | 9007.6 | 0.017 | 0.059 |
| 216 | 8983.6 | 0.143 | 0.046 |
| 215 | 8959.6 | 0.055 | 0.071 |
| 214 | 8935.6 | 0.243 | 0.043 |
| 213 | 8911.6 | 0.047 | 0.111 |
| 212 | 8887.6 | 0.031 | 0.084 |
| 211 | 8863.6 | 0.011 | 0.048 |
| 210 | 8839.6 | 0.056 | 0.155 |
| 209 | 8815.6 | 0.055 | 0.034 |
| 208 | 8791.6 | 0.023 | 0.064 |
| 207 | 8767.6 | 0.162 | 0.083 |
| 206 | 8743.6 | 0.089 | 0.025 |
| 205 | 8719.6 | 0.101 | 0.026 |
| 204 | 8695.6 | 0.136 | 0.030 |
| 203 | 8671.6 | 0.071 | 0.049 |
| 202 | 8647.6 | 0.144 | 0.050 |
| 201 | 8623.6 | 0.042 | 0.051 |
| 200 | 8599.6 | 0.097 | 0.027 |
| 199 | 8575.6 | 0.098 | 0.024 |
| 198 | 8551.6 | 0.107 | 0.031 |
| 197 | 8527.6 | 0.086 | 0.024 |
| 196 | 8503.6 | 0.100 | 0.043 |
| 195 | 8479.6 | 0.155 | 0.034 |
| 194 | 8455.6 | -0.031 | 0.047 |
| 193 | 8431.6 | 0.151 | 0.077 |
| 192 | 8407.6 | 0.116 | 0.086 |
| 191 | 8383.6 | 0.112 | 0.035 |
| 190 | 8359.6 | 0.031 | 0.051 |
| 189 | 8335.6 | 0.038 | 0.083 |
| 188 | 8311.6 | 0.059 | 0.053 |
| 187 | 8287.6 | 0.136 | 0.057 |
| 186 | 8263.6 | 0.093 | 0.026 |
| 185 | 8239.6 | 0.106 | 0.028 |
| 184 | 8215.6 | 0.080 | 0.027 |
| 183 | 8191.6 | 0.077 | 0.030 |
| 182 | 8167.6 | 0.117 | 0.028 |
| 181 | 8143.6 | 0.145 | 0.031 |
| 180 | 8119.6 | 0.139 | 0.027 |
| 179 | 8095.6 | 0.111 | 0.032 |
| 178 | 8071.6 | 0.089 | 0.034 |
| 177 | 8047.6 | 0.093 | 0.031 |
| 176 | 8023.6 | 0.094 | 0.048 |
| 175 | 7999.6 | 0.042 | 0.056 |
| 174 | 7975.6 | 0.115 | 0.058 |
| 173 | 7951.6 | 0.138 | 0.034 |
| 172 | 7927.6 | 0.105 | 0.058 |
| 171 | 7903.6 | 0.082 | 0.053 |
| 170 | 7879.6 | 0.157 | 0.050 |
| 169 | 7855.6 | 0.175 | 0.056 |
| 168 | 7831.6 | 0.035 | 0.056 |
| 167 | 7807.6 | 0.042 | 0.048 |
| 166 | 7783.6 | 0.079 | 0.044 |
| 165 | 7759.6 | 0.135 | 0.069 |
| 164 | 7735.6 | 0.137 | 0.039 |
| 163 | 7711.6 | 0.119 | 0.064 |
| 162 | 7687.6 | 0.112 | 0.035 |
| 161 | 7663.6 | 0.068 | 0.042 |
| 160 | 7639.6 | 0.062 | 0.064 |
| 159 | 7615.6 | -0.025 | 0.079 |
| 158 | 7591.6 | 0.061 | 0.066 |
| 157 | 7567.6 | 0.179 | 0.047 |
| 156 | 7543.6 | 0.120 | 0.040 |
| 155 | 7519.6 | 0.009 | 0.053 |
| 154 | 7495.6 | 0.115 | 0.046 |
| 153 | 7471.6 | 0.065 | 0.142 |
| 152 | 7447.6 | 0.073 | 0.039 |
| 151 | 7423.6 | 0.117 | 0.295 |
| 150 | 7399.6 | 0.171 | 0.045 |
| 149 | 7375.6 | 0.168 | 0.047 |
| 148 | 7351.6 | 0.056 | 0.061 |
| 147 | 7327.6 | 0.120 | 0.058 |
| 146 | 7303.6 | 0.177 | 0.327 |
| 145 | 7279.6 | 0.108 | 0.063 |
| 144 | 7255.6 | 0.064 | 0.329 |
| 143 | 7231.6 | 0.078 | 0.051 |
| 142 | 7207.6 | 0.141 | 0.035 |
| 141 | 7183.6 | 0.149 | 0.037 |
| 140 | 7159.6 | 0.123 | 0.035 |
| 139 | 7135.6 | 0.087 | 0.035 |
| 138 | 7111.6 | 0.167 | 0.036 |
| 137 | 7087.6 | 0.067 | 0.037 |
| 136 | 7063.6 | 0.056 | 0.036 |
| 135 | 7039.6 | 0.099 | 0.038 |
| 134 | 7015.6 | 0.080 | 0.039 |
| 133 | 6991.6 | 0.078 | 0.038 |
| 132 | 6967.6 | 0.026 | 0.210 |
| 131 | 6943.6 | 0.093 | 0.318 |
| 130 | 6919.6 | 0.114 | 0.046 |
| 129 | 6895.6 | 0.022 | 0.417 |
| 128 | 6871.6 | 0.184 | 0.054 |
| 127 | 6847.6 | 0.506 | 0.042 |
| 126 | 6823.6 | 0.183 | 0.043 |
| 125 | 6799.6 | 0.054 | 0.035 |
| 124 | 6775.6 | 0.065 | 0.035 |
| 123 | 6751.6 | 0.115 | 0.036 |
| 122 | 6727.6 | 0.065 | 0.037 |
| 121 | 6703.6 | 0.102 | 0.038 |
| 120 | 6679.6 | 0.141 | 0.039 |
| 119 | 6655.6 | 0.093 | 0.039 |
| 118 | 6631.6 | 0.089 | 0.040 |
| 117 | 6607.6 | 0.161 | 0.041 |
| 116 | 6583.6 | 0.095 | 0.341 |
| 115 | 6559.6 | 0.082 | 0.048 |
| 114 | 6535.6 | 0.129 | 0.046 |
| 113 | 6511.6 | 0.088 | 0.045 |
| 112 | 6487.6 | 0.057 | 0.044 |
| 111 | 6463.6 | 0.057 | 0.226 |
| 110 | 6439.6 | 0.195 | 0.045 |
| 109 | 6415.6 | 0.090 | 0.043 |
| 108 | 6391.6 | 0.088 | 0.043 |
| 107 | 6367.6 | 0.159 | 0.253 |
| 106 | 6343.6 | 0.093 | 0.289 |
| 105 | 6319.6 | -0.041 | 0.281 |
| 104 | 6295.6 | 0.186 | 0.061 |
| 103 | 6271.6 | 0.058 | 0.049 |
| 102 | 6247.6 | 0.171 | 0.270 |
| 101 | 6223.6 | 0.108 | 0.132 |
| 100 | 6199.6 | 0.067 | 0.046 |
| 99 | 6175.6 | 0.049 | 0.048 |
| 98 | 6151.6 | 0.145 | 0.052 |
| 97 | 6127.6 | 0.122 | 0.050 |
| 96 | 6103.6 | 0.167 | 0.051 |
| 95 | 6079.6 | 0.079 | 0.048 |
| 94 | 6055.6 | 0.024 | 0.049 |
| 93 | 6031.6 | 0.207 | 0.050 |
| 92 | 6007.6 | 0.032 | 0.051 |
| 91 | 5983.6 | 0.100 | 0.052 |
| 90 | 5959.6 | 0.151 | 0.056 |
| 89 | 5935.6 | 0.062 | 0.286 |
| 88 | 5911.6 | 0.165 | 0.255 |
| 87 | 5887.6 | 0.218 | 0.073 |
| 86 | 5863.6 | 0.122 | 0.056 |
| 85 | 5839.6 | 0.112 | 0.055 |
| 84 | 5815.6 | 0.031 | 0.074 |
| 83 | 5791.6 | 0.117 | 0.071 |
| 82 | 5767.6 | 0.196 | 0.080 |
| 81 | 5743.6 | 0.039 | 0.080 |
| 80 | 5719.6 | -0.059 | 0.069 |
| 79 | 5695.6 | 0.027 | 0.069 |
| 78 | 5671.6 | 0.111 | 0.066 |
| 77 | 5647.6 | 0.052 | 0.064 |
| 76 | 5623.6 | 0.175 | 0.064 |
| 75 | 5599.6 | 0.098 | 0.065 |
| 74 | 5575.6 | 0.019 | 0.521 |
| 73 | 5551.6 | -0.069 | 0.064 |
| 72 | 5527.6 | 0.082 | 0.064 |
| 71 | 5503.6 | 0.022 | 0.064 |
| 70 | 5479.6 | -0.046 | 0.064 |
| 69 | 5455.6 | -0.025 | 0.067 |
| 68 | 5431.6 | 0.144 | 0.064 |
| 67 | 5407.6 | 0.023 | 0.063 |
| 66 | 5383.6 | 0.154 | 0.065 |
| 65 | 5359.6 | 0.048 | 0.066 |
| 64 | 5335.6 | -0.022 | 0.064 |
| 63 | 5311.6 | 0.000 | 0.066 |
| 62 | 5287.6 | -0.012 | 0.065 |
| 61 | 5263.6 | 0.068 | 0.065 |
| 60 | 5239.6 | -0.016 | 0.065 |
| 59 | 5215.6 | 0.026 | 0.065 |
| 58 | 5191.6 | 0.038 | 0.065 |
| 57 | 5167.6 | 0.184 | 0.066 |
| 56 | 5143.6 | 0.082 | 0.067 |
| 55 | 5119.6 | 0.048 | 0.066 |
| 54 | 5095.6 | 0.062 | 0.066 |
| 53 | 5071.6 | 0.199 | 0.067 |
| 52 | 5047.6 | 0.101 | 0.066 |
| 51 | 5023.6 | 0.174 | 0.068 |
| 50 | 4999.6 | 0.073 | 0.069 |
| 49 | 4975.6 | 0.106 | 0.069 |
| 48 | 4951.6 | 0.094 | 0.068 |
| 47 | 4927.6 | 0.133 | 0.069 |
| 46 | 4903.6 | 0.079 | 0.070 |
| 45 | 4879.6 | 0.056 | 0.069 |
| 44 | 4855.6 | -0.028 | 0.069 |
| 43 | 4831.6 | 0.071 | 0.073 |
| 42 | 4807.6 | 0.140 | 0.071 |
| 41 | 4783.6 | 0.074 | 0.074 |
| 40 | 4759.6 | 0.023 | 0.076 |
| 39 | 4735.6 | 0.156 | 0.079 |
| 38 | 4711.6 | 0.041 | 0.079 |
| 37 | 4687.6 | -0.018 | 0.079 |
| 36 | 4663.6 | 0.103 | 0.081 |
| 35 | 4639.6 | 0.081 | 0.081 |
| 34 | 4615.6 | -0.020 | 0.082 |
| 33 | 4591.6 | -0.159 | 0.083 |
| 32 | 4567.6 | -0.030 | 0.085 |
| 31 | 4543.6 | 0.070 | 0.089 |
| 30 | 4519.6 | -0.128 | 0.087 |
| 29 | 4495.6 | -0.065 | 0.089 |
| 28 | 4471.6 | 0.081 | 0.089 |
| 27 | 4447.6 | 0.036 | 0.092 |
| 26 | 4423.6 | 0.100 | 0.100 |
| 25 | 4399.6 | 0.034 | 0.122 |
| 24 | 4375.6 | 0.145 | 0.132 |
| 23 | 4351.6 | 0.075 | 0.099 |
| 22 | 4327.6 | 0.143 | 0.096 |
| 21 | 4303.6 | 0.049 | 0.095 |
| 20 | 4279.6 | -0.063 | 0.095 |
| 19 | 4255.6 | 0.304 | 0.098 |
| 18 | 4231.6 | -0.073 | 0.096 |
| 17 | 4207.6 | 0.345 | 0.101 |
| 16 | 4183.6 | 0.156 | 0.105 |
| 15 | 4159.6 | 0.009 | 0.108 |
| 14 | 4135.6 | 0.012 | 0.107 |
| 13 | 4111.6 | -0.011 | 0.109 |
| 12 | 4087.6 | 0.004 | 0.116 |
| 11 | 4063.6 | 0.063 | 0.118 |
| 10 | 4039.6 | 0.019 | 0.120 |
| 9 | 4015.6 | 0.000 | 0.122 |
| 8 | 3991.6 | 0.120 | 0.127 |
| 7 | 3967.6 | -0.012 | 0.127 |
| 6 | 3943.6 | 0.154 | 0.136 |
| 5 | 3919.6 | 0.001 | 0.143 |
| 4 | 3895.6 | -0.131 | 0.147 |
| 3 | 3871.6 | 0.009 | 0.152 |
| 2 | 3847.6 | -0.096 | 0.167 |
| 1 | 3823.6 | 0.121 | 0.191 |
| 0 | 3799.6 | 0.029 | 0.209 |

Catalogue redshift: 0.84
